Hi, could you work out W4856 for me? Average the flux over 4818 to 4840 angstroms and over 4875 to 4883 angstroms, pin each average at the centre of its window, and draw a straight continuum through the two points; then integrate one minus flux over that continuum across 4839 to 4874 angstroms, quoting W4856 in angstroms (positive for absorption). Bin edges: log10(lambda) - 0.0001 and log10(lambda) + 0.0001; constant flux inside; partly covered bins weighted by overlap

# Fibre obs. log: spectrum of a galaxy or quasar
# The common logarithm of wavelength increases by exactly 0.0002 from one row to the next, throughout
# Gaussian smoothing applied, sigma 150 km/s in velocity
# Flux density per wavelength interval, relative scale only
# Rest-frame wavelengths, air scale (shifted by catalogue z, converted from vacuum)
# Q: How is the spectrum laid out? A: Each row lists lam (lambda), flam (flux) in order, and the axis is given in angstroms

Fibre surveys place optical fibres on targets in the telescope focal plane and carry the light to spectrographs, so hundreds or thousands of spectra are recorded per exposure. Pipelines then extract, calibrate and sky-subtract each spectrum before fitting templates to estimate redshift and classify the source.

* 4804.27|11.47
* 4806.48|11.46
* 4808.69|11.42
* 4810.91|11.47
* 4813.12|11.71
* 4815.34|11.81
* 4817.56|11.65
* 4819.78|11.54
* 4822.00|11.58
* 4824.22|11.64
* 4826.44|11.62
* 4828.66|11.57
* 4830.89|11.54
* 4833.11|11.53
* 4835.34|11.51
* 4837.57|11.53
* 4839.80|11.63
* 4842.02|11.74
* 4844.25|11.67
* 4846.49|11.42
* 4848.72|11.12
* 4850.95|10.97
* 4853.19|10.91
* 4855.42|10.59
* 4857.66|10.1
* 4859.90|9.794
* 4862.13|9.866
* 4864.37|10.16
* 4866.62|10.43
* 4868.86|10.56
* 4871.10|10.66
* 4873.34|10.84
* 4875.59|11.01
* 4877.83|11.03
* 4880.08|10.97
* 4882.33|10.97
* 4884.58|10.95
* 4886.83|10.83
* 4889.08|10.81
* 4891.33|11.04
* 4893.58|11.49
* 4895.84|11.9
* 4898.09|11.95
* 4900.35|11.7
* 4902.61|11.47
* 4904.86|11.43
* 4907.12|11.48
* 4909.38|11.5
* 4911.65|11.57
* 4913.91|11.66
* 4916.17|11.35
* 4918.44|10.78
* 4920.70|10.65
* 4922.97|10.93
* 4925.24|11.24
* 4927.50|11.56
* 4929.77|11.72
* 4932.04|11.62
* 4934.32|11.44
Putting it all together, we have 1.5 angstroms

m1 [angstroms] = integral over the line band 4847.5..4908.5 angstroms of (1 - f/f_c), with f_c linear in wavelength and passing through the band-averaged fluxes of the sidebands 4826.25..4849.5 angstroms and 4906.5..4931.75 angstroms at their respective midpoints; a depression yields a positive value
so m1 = 2.6 angstroms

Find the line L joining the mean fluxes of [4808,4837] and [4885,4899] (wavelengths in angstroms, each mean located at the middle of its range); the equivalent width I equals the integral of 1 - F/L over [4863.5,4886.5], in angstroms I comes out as 1.2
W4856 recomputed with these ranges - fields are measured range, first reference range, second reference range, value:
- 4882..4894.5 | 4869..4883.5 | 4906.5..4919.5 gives 0.05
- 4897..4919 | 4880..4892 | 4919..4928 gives -1.02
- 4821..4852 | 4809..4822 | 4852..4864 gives -1.61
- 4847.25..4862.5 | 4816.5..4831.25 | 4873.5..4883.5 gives 0.97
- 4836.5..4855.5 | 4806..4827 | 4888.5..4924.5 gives 0.32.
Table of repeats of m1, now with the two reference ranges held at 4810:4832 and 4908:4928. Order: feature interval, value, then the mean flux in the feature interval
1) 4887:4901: -0.12 angstroms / 11.4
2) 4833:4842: -0.02 angstroms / 11.6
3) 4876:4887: 0.40 angstroms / 11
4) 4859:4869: 1.15 angstroms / 10.1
